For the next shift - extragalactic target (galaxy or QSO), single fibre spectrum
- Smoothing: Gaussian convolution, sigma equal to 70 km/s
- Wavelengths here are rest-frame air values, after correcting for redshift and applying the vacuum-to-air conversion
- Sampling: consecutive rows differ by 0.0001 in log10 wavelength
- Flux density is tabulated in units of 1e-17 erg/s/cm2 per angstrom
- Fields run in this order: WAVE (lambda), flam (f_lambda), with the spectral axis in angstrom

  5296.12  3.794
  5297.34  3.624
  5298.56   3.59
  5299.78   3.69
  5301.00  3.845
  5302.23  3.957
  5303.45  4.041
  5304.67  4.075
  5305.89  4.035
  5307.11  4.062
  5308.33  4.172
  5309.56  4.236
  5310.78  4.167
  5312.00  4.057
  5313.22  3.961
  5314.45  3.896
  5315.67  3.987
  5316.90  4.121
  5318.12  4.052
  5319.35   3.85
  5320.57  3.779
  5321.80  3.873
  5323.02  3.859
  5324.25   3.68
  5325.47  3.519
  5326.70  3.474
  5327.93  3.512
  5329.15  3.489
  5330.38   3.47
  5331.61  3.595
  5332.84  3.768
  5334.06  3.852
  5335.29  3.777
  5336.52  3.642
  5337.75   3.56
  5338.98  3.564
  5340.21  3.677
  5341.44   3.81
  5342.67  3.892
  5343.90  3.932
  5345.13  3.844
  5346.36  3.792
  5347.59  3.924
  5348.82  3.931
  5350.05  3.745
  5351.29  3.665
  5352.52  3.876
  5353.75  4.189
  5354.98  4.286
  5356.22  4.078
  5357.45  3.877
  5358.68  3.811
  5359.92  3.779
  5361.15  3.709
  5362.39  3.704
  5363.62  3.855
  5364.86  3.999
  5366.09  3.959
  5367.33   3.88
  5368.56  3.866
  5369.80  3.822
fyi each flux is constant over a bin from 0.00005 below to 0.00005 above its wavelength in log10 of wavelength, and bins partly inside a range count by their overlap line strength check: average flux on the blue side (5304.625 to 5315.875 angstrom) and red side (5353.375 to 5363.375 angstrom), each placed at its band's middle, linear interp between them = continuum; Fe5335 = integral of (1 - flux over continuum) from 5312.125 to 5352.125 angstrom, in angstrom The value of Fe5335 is 2.3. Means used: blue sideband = 4.07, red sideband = 3.92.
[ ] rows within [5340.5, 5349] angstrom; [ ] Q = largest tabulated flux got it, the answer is 3.932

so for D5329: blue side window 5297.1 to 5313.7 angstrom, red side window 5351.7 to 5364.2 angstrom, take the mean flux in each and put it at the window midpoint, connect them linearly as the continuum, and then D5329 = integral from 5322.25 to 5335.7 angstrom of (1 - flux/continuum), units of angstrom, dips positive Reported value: 1.1 angstrom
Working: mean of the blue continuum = 3.97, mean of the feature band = 3.64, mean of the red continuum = 3.91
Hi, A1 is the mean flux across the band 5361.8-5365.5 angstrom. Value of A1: 3.86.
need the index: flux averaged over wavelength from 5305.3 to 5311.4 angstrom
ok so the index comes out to 4.14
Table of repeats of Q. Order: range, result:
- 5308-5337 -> 4.236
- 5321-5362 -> 4.286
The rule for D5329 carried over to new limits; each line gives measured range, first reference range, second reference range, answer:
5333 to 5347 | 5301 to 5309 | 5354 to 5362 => 0.73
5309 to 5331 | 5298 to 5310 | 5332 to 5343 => 0.11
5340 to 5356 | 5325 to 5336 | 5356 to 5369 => -0.65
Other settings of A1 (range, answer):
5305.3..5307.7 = 4.05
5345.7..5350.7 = 3.84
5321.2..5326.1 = 3.73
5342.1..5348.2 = 3.88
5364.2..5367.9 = 3.94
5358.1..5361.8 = 3.76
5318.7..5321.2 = 3.81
